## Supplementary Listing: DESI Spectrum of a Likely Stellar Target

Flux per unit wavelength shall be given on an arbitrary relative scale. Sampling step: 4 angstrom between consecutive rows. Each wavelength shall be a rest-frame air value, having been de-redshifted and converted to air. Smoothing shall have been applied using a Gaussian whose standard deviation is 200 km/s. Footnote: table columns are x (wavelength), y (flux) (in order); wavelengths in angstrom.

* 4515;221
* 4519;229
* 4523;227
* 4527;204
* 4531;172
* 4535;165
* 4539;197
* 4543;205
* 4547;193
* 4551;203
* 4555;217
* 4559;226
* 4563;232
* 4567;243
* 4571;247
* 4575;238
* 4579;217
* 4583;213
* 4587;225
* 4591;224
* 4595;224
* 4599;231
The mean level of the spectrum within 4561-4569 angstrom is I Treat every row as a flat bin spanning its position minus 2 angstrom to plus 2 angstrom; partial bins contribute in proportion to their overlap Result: 238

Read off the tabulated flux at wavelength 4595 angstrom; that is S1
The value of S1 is 224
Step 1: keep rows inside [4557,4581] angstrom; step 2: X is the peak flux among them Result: 247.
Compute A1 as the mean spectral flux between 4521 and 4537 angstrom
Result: 192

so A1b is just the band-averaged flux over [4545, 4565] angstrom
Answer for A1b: 214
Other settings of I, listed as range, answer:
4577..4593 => 220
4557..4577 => 237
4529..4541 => 178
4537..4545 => 201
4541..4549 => 199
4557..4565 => 229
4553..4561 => 222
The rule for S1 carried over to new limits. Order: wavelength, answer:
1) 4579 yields 217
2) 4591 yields 224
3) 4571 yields 247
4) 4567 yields 243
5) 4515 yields 221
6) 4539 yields 197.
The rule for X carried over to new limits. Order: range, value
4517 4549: 229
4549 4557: 217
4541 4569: 243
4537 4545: 205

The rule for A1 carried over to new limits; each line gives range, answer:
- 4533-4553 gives 193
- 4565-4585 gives 232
